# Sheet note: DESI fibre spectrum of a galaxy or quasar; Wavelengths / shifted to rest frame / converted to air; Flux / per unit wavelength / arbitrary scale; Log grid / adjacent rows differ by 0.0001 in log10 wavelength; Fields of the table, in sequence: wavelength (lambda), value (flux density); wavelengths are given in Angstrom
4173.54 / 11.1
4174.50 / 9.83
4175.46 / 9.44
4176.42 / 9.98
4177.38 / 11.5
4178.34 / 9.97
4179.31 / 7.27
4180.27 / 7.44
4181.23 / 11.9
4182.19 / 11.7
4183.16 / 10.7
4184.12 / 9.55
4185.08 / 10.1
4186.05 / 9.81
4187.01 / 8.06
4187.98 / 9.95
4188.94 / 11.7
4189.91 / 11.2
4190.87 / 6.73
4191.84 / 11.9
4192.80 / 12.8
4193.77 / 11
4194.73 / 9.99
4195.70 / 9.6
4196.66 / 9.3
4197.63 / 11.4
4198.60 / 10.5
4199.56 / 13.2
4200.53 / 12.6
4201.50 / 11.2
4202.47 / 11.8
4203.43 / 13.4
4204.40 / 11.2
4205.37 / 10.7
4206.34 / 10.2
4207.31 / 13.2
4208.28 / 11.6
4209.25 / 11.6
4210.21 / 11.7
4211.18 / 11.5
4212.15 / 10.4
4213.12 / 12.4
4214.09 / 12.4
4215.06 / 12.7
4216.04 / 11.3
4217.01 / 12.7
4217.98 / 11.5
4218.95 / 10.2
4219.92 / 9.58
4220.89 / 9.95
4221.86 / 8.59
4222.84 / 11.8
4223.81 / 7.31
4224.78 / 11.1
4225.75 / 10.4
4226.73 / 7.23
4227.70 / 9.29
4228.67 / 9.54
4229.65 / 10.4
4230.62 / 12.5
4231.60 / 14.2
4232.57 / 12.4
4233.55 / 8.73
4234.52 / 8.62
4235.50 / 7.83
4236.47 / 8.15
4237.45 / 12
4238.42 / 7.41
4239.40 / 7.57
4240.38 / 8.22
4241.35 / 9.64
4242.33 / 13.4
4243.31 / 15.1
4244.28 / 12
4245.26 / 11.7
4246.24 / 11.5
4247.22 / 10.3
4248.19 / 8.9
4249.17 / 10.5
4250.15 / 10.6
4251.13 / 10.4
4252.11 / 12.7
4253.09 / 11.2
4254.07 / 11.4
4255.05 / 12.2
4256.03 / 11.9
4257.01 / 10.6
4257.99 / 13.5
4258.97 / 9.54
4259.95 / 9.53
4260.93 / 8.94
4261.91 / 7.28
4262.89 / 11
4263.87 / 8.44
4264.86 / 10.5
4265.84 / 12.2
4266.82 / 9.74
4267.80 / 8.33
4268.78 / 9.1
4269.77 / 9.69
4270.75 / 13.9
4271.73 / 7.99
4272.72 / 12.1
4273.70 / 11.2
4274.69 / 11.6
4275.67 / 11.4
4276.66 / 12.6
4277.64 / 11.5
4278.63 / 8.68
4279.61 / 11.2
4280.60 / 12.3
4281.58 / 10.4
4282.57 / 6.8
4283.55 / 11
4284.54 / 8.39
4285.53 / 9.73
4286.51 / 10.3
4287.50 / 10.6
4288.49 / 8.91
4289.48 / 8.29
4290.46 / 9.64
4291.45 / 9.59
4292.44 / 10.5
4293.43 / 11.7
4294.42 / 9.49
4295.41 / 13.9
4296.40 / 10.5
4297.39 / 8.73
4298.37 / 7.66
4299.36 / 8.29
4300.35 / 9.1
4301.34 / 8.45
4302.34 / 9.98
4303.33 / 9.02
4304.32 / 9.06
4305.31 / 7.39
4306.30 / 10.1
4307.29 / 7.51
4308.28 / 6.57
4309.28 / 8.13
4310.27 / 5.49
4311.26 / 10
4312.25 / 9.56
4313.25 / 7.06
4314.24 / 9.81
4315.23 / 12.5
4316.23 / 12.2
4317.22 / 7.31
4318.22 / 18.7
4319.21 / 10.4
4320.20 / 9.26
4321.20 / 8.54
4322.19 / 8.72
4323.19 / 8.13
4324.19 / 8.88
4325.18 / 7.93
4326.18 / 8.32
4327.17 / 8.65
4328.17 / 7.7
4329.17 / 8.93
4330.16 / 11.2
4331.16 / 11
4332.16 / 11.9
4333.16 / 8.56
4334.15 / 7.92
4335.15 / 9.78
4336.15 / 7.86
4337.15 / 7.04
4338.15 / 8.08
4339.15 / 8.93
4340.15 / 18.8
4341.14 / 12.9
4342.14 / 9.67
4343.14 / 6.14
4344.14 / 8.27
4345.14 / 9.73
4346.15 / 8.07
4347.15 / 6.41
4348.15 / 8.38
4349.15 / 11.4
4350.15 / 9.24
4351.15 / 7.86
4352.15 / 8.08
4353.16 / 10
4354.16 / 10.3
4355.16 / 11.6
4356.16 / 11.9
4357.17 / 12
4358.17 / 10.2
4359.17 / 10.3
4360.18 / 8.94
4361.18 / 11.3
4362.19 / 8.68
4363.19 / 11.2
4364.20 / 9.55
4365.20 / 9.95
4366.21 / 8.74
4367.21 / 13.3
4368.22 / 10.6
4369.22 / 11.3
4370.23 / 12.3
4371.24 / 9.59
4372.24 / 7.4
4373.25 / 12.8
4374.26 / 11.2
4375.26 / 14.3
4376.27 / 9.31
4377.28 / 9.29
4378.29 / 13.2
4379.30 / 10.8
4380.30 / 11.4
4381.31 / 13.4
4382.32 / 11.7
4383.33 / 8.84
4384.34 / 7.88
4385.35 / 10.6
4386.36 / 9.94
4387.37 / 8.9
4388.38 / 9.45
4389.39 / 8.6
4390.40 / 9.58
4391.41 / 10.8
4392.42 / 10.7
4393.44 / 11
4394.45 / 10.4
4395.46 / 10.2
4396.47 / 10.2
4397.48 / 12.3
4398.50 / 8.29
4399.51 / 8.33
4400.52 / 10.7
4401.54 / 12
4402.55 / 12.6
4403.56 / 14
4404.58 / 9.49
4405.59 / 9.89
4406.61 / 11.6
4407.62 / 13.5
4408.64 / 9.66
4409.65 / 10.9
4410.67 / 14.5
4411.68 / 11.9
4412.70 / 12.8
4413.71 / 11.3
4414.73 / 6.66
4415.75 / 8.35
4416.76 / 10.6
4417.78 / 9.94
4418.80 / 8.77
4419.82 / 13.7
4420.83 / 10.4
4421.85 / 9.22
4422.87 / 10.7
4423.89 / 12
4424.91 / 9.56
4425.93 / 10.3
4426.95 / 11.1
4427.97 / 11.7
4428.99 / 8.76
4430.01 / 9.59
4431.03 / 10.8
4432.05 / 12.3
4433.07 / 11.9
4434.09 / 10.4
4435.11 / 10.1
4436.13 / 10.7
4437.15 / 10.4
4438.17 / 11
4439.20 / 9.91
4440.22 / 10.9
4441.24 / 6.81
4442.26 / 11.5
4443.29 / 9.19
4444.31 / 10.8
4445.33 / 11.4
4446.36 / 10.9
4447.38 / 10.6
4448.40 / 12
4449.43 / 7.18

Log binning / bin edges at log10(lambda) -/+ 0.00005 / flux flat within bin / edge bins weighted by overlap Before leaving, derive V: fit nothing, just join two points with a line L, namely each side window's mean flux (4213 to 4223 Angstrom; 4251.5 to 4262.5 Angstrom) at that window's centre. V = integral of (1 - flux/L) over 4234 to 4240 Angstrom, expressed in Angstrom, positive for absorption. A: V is 1.3 Angstrom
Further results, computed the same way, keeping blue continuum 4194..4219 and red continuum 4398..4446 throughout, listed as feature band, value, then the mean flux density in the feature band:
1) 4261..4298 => 3.2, 10.2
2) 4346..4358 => 1.4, 9.67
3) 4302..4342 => 5.6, 9.5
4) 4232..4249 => 1.7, 10.2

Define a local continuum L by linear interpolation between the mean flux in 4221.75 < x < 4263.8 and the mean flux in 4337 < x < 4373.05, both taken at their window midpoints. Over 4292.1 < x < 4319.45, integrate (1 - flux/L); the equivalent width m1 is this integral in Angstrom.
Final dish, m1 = 1.54 Angstrom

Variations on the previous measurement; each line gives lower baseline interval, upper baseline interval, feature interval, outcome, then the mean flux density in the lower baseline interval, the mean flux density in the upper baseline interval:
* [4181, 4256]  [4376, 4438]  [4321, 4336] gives 2.3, 10.8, 10.6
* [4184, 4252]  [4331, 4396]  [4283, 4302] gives 1.3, 10.7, 10.1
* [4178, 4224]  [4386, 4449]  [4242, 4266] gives -0.5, 10.8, 10.6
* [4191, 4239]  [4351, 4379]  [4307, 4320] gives 1.2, 10.8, 10.6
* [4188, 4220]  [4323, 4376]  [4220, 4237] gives 1.8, 11.3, 9.88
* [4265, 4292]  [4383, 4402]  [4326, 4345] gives 1.0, 10.3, 9.94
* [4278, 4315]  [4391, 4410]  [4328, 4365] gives 1.2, 9.32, 10.9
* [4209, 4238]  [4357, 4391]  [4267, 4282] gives -0.3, 10.6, 10.5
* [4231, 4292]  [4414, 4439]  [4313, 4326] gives 0.5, 10.4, 10.4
